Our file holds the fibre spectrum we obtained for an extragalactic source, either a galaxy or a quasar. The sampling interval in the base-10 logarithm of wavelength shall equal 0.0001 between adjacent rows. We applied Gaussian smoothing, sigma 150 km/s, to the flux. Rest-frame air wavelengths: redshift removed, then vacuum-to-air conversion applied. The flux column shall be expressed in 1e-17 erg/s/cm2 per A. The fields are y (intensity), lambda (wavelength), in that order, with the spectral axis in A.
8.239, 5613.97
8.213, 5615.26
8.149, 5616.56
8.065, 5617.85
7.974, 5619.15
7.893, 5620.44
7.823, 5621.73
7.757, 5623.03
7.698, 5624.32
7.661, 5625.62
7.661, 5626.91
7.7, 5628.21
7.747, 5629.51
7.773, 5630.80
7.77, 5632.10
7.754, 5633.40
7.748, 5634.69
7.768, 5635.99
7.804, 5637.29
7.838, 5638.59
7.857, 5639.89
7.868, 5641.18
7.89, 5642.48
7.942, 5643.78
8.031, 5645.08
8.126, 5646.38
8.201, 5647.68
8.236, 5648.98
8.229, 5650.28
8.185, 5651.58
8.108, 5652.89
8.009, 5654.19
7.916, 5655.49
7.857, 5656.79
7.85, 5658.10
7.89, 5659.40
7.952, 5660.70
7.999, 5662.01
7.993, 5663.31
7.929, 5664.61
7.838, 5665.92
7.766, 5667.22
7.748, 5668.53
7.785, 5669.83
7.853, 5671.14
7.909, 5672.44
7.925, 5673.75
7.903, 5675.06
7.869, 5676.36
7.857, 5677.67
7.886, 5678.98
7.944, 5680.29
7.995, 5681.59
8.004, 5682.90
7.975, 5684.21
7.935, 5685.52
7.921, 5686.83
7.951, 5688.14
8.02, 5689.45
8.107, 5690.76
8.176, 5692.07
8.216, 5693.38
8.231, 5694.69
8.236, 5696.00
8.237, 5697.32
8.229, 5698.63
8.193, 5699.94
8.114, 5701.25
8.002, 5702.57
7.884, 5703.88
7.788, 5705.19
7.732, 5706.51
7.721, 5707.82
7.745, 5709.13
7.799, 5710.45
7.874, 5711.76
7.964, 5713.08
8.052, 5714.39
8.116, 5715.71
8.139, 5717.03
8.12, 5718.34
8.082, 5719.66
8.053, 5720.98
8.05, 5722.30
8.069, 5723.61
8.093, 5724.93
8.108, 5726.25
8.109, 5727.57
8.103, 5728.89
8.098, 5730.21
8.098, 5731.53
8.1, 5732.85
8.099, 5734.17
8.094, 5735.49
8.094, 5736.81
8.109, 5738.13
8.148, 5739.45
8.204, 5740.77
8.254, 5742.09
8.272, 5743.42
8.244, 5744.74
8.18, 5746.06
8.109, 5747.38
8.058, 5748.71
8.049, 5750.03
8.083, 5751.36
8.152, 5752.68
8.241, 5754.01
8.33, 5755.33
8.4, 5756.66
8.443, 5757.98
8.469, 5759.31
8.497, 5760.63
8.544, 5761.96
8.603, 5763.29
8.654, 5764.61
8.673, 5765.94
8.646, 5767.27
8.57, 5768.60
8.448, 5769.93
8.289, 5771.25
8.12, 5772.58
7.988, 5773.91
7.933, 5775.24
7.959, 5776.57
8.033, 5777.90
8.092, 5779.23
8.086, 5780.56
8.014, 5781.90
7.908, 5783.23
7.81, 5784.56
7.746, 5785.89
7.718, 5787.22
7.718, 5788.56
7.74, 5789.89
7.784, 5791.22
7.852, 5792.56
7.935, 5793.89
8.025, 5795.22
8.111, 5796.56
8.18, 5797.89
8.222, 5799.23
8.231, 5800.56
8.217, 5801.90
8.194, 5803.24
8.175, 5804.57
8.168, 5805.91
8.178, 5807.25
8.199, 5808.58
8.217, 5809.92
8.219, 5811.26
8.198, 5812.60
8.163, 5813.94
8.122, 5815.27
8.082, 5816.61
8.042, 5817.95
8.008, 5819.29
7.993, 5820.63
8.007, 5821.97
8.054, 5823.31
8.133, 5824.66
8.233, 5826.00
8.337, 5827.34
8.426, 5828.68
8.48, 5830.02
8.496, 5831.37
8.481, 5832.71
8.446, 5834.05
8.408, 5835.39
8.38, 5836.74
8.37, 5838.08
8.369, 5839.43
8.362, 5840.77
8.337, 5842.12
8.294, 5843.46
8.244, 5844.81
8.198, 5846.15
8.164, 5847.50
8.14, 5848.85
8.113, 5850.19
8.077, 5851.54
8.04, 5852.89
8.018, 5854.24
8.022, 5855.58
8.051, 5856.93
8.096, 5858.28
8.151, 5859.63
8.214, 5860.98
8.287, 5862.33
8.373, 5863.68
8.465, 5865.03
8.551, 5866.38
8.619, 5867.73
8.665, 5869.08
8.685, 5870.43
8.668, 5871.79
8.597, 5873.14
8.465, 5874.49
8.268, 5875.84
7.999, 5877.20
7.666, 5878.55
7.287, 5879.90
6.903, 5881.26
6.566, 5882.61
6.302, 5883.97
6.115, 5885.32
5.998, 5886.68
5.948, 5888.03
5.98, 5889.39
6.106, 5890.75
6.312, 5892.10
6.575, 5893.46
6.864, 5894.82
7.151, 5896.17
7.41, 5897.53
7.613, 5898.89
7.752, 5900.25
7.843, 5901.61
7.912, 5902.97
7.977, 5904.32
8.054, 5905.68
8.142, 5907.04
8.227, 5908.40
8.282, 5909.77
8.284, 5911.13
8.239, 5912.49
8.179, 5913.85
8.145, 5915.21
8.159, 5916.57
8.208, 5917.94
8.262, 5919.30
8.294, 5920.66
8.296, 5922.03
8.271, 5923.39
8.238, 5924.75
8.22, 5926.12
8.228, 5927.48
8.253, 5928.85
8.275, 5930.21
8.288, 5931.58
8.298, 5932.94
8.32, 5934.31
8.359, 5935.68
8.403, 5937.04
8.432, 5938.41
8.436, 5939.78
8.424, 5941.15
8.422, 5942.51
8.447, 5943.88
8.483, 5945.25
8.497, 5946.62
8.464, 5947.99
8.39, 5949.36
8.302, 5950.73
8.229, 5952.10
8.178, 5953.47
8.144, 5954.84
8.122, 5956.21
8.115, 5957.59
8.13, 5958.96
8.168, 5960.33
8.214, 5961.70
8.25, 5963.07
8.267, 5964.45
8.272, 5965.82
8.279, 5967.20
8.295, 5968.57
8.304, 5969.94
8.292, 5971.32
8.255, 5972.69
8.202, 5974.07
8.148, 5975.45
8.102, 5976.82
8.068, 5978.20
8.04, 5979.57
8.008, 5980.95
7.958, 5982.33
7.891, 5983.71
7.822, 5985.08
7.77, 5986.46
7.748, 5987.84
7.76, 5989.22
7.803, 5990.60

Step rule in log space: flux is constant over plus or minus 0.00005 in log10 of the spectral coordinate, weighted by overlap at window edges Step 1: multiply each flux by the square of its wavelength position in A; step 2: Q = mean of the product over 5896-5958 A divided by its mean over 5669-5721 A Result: 1.1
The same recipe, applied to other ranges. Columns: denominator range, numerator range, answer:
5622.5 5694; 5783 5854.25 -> 1.09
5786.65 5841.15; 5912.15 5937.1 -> 1.05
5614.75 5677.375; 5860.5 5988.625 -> 1.11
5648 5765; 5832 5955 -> 1.06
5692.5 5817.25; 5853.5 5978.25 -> 1.04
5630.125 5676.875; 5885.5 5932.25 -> 1.06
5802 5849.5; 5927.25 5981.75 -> 1.05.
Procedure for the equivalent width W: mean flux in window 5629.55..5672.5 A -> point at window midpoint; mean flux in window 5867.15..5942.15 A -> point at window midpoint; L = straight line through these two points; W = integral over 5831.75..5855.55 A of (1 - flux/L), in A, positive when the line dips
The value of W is -1.3 A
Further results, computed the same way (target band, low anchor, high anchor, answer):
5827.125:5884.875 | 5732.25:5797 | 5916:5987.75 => 0.26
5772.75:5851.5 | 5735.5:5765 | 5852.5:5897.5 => -2.12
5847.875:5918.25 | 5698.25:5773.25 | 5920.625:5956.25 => 4.58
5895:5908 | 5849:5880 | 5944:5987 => 0.78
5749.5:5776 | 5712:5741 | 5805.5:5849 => -0.69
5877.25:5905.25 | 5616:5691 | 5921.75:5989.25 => 4.14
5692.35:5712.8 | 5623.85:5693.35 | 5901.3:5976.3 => -0.09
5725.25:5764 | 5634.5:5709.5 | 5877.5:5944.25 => -1.59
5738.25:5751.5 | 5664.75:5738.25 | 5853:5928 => -0.35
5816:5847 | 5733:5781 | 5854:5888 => -1.10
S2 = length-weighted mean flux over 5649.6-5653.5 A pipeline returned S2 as 8.16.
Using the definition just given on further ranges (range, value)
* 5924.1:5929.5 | 8.23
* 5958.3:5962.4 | 8.19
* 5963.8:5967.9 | 8.28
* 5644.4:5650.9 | 8.17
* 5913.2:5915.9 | 8.17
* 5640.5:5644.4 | 7.91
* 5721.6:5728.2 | 8.09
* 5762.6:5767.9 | 8.64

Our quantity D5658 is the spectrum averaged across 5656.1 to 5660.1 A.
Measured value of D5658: 7.87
